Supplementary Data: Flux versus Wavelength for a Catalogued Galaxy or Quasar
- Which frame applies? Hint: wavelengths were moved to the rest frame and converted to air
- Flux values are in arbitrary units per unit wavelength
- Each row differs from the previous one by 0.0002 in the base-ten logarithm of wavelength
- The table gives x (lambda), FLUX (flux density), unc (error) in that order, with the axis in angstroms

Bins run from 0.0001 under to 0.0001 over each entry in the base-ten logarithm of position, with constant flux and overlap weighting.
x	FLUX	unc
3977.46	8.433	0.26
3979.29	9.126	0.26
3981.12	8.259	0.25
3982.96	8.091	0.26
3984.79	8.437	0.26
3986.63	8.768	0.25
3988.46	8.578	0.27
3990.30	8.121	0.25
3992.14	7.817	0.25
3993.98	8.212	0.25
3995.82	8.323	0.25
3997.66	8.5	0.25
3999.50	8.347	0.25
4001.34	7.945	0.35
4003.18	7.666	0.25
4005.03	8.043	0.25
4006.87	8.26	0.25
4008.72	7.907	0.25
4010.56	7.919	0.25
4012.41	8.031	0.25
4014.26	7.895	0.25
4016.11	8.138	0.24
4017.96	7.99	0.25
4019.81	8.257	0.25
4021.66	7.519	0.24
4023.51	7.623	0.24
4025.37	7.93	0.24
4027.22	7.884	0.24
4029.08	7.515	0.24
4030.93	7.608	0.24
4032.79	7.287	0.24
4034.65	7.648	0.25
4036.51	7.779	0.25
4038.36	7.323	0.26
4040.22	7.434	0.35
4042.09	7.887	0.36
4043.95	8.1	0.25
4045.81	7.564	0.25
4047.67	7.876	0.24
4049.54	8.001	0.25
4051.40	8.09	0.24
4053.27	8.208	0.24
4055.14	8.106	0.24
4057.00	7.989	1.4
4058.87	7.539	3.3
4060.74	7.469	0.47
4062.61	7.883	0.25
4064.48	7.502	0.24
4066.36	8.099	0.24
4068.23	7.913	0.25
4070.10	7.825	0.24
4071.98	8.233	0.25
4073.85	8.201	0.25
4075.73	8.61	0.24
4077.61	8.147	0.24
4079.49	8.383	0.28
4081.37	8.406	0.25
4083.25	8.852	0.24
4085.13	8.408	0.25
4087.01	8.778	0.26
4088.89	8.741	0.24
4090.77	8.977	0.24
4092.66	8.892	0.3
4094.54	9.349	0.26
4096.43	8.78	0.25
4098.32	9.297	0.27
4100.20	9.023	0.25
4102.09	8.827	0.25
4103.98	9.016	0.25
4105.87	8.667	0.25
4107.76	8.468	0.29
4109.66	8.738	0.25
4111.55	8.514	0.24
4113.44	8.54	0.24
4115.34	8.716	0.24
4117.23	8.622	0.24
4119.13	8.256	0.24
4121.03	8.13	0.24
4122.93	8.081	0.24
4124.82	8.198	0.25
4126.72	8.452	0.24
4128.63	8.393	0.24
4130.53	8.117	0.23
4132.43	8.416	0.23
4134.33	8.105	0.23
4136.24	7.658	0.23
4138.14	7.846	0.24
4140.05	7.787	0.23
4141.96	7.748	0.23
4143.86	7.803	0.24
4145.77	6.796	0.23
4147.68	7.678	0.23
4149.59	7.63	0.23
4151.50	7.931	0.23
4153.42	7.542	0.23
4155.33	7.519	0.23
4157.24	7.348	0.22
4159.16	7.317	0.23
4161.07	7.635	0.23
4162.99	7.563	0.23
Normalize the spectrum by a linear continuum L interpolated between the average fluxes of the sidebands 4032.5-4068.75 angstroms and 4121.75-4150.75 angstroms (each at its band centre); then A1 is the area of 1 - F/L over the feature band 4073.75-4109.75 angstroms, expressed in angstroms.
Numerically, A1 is -4.1 angstroms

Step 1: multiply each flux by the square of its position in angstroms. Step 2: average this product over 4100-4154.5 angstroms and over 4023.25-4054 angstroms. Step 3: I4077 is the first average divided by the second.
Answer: 1.10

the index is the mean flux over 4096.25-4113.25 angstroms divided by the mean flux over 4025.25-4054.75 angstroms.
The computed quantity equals 1.13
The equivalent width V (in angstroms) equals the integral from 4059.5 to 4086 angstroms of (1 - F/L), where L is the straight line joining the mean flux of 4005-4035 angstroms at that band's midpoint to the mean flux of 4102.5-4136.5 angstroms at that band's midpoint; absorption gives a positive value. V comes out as 0.06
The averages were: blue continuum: 7.85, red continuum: 8.41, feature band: 8.13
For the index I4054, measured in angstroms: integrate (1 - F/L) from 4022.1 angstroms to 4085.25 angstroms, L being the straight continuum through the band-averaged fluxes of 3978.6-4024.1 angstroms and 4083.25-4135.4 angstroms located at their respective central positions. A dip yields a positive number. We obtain 3.5 angstroms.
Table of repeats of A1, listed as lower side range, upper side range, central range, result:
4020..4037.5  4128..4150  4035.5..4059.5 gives -0.45 angstroms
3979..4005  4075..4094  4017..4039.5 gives 1.92 angstroms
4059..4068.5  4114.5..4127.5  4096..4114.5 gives -1.37 angstroms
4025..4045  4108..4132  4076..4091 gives -0.90 angstroms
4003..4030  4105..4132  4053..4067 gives 0.52 angstroms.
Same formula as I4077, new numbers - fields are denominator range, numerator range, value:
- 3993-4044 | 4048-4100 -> 1.09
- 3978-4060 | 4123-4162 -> 1.04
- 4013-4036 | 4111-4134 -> 1.13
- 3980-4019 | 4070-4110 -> 1.11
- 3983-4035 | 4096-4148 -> 1.10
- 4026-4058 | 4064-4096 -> 1.11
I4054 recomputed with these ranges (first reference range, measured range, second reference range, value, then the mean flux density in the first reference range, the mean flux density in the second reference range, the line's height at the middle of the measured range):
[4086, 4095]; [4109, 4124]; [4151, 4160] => -0.14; 8.93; 7.51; 8.36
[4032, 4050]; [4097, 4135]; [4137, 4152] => -4.35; 7.68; 7.65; 7.66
